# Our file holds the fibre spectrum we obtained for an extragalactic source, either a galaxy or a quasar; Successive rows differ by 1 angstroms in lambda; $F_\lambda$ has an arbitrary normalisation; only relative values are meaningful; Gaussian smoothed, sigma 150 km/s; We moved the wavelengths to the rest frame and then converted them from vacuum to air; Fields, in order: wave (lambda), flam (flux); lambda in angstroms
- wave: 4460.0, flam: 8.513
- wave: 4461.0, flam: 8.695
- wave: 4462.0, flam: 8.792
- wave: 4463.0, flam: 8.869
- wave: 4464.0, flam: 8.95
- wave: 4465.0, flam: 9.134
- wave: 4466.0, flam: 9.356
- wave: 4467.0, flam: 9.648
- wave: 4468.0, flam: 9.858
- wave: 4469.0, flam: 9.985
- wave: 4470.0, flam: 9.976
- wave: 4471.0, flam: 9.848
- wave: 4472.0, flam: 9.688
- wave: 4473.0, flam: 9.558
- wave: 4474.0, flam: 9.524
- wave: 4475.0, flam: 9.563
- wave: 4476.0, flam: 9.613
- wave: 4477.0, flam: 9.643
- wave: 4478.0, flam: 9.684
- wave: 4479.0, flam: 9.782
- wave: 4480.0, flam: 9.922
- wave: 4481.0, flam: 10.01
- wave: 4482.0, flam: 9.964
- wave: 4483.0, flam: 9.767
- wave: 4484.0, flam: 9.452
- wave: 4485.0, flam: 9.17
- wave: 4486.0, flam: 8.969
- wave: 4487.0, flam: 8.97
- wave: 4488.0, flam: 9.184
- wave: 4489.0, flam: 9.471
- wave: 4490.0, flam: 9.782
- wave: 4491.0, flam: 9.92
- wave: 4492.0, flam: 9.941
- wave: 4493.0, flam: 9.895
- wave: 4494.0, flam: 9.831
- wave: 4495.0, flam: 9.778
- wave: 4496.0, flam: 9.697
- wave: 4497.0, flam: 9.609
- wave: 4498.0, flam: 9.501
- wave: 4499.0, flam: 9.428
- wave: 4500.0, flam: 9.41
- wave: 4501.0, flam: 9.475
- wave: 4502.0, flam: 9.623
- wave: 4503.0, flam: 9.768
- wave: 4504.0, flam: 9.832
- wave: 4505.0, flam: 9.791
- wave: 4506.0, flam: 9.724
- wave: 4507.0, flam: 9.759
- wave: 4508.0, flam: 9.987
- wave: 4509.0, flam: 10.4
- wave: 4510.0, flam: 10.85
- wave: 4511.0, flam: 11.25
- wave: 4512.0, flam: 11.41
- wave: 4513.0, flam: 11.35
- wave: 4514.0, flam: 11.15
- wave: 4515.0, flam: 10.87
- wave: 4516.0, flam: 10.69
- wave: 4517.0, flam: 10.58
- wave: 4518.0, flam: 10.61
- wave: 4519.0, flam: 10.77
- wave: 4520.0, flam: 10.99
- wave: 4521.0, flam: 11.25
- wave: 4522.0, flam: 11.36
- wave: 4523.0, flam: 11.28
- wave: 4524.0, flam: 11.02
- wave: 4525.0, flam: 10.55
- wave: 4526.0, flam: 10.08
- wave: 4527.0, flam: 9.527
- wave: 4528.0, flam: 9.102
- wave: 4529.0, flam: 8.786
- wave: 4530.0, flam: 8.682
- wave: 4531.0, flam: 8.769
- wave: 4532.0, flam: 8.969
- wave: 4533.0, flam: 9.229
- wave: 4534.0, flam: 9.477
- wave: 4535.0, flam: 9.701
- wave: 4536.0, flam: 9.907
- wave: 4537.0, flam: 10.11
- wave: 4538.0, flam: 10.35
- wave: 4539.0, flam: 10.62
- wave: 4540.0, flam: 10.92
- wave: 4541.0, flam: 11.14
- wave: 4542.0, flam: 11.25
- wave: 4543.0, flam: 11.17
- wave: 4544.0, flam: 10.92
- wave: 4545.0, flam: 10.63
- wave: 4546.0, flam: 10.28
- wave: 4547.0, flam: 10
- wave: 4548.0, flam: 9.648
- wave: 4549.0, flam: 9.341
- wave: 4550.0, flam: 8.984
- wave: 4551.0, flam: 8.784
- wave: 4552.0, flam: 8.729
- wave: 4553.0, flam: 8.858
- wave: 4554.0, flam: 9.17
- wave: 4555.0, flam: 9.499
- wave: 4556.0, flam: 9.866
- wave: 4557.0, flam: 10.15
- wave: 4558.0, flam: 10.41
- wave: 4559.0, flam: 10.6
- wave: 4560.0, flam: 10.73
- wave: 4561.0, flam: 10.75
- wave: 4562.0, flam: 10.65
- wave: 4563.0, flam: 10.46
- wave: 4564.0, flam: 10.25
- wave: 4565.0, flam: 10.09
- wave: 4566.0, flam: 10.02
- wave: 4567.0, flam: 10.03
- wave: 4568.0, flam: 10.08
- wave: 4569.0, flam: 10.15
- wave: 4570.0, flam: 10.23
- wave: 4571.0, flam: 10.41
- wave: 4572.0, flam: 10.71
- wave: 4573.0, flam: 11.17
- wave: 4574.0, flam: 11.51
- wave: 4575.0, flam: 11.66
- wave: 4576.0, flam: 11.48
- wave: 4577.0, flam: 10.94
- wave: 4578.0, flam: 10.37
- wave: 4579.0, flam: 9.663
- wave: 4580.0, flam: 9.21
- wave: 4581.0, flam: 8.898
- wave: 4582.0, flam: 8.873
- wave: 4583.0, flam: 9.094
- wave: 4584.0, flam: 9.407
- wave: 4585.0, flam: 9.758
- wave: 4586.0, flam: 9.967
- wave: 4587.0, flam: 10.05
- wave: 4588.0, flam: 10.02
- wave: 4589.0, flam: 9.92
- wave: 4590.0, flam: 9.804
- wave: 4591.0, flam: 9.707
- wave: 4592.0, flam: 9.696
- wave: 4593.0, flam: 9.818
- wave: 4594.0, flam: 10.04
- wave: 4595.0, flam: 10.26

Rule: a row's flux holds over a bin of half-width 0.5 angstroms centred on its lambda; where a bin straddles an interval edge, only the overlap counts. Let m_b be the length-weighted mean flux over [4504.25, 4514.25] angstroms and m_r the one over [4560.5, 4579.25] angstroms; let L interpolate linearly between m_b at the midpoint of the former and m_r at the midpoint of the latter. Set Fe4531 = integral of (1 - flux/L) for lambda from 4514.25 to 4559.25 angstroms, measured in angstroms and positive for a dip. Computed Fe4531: 2.0 angstroms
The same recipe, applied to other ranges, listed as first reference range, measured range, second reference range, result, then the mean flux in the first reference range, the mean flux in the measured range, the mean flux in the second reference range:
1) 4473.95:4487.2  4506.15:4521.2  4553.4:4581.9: -1.4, 9.59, 10.8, 10.3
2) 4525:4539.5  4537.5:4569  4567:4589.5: -1.0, 9.56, 10.1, 10.2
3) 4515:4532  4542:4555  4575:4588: 0.4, 10.2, 9.76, 9.89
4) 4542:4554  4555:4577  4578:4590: -1.9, 9.8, 10.5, 9.58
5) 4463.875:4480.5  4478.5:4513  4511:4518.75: 1.8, 9.65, 9.83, 11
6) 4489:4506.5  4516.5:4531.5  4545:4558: -0.9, 9.7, 10.2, 9.53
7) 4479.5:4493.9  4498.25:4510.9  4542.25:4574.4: -0.2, 9.61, 9.88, 10.1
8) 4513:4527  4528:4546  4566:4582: 1.1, 10.8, 10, 10.4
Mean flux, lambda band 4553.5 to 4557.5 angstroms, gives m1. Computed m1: 9.67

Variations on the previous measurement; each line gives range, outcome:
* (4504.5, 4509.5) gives 9.93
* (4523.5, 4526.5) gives 10.5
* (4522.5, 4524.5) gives 11.1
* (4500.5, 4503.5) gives 9.62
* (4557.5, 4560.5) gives 10.6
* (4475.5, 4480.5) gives 9.73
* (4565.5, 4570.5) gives 10.1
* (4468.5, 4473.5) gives 9.81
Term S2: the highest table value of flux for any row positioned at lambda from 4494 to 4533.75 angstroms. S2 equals 11.41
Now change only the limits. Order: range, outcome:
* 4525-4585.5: 11.66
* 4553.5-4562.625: 10.75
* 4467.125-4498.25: 10.01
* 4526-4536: 10.08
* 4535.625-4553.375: 11.25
